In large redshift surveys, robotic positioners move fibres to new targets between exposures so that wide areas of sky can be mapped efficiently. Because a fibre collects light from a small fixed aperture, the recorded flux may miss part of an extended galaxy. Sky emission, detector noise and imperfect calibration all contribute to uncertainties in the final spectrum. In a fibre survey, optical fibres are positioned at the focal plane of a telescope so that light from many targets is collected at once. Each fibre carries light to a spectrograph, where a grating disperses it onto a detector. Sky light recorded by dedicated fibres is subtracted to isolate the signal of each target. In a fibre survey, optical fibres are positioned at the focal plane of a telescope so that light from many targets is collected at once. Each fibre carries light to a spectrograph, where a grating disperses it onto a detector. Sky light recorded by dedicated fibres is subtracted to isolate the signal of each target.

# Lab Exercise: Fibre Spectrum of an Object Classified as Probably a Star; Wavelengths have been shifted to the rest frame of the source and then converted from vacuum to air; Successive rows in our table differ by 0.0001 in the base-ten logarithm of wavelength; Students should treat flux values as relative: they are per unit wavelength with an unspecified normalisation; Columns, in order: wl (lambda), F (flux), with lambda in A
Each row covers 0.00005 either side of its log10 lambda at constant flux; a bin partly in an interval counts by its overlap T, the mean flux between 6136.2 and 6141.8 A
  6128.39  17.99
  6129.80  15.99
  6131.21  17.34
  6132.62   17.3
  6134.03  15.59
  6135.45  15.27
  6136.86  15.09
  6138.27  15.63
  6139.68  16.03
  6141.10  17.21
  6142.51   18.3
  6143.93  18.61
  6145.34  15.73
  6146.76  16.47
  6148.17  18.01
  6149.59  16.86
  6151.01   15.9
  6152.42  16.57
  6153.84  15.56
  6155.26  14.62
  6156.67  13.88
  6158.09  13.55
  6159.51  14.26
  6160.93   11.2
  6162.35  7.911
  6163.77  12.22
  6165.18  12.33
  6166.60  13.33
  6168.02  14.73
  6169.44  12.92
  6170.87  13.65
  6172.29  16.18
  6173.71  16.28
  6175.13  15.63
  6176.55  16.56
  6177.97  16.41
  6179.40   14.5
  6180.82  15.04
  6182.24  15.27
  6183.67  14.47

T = 16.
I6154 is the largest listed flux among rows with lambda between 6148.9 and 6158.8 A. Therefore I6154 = 16.86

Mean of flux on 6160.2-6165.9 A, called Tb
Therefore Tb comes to 10.9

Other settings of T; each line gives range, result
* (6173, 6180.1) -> 15.9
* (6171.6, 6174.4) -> 16.2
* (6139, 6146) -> 17.2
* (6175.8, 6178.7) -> 16.4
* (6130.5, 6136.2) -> 16.4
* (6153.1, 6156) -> 15.1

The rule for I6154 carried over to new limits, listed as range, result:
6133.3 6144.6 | 18.61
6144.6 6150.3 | 18.01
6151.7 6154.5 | 16.57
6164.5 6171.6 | 14.73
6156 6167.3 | 14.26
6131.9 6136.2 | 17.3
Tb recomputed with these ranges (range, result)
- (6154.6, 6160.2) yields 14.1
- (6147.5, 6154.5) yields 16.6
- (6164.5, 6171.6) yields 13.4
